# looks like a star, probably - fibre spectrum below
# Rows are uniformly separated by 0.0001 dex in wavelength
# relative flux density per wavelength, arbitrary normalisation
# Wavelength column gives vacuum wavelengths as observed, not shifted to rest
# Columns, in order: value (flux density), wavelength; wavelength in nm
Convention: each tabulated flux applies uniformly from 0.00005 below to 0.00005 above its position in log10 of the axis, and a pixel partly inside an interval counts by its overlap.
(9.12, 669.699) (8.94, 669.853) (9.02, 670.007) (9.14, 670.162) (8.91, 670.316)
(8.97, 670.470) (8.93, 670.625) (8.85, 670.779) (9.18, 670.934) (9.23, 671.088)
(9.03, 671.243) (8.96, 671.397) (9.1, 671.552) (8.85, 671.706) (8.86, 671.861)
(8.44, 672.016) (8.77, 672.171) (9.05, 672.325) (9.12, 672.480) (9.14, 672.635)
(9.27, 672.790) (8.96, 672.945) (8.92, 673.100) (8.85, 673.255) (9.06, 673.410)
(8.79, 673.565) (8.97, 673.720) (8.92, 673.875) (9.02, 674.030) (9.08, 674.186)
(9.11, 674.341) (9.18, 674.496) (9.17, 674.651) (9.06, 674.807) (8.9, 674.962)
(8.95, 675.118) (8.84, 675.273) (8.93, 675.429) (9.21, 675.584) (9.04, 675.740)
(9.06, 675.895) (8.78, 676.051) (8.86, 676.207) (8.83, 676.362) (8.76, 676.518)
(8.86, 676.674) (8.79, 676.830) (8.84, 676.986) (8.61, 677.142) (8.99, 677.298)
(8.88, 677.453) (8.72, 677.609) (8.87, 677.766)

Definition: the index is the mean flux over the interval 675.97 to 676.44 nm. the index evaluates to 8.82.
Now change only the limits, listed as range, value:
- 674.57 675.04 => 9.04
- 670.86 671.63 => 9.11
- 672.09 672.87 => 9.07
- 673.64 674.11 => 8.96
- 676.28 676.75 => 8.82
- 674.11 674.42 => 9.11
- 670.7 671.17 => 9.08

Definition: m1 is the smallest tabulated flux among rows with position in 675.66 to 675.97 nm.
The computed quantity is 9.04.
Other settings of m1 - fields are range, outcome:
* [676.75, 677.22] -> 8.61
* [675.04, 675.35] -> 8.84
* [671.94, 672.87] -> 8.44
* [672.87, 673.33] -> 8.85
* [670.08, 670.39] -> 8.91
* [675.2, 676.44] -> 8.78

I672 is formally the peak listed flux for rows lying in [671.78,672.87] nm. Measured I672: 9.27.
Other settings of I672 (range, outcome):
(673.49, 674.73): 9.18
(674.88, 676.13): 9.21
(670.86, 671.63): 9.23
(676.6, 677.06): 8.86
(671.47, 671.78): 9.1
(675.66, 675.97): 9.06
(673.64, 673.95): 8.97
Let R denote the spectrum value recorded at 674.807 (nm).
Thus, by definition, 9.06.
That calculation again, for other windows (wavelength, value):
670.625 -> 8.93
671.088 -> 9.23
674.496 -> 9.18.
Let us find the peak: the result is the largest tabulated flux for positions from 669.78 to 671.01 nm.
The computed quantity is 9.18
